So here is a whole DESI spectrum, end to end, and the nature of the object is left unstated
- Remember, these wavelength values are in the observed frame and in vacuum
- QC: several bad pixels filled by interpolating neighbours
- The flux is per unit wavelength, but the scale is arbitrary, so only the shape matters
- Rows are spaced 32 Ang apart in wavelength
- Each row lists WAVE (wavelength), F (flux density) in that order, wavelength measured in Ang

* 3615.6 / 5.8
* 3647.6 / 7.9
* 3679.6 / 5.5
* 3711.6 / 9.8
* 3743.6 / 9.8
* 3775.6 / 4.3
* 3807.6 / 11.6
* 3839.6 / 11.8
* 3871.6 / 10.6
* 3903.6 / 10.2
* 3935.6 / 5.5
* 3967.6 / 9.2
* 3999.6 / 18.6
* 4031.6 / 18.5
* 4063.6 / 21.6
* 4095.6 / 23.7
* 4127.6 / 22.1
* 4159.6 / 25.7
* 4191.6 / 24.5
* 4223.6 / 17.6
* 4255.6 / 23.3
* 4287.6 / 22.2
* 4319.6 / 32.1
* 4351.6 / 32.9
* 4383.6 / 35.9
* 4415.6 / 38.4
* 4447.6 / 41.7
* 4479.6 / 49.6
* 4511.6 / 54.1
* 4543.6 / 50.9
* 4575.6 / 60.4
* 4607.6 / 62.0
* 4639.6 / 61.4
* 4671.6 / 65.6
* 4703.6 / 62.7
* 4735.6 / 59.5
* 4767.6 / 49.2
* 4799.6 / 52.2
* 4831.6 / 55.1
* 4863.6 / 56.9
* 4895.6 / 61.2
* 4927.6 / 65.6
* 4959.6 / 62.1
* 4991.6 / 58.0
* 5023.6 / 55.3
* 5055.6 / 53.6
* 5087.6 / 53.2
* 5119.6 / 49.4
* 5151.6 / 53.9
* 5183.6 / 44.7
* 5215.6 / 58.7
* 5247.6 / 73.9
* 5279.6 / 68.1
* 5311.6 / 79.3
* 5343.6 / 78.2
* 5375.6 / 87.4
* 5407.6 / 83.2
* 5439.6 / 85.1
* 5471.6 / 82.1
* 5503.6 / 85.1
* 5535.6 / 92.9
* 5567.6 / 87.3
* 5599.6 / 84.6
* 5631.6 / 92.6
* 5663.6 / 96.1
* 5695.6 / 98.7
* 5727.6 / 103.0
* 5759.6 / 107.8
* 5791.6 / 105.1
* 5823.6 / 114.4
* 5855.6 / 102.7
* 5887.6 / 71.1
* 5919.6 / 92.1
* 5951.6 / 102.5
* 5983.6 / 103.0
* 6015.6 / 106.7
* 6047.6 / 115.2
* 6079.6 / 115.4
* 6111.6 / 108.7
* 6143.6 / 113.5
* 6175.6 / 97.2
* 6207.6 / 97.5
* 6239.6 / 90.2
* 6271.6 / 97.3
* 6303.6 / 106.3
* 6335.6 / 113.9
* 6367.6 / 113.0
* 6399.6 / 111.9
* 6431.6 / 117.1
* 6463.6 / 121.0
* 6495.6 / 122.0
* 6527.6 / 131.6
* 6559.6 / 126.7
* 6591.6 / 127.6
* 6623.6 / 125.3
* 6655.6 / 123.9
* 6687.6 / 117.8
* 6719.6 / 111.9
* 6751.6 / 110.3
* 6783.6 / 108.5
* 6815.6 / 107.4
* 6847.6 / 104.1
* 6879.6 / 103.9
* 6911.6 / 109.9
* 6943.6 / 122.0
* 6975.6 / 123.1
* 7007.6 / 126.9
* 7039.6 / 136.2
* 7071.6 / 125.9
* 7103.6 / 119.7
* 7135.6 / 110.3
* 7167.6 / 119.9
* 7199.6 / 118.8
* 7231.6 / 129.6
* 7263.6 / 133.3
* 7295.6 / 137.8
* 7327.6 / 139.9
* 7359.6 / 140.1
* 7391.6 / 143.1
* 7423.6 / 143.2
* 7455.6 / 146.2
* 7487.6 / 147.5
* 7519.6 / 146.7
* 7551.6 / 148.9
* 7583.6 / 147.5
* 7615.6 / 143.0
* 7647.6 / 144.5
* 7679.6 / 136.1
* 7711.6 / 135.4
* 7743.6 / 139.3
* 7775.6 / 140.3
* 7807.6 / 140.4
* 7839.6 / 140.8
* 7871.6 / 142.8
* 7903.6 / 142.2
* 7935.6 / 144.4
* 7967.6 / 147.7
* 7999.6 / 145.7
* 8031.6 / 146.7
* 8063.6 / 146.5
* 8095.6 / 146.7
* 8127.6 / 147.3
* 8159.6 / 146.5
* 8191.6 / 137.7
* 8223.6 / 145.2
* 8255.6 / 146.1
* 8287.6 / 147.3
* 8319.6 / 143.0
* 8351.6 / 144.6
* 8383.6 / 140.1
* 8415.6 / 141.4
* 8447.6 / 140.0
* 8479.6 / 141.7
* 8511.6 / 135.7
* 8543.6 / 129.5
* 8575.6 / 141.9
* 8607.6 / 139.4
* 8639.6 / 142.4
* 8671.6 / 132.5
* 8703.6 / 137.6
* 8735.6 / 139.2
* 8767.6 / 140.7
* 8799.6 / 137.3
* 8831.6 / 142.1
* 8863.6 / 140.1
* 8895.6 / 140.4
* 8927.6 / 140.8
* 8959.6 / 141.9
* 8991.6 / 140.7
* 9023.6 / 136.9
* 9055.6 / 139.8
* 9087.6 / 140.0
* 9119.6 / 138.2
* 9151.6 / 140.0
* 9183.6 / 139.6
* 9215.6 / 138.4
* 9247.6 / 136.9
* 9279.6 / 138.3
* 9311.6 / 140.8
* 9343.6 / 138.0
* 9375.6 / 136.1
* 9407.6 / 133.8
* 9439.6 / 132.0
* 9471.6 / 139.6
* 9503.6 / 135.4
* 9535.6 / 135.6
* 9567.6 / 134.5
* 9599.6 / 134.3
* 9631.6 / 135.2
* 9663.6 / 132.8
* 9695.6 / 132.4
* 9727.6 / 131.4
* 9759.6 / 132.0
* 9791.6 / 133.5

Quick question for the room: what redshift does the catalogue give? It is 0.000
